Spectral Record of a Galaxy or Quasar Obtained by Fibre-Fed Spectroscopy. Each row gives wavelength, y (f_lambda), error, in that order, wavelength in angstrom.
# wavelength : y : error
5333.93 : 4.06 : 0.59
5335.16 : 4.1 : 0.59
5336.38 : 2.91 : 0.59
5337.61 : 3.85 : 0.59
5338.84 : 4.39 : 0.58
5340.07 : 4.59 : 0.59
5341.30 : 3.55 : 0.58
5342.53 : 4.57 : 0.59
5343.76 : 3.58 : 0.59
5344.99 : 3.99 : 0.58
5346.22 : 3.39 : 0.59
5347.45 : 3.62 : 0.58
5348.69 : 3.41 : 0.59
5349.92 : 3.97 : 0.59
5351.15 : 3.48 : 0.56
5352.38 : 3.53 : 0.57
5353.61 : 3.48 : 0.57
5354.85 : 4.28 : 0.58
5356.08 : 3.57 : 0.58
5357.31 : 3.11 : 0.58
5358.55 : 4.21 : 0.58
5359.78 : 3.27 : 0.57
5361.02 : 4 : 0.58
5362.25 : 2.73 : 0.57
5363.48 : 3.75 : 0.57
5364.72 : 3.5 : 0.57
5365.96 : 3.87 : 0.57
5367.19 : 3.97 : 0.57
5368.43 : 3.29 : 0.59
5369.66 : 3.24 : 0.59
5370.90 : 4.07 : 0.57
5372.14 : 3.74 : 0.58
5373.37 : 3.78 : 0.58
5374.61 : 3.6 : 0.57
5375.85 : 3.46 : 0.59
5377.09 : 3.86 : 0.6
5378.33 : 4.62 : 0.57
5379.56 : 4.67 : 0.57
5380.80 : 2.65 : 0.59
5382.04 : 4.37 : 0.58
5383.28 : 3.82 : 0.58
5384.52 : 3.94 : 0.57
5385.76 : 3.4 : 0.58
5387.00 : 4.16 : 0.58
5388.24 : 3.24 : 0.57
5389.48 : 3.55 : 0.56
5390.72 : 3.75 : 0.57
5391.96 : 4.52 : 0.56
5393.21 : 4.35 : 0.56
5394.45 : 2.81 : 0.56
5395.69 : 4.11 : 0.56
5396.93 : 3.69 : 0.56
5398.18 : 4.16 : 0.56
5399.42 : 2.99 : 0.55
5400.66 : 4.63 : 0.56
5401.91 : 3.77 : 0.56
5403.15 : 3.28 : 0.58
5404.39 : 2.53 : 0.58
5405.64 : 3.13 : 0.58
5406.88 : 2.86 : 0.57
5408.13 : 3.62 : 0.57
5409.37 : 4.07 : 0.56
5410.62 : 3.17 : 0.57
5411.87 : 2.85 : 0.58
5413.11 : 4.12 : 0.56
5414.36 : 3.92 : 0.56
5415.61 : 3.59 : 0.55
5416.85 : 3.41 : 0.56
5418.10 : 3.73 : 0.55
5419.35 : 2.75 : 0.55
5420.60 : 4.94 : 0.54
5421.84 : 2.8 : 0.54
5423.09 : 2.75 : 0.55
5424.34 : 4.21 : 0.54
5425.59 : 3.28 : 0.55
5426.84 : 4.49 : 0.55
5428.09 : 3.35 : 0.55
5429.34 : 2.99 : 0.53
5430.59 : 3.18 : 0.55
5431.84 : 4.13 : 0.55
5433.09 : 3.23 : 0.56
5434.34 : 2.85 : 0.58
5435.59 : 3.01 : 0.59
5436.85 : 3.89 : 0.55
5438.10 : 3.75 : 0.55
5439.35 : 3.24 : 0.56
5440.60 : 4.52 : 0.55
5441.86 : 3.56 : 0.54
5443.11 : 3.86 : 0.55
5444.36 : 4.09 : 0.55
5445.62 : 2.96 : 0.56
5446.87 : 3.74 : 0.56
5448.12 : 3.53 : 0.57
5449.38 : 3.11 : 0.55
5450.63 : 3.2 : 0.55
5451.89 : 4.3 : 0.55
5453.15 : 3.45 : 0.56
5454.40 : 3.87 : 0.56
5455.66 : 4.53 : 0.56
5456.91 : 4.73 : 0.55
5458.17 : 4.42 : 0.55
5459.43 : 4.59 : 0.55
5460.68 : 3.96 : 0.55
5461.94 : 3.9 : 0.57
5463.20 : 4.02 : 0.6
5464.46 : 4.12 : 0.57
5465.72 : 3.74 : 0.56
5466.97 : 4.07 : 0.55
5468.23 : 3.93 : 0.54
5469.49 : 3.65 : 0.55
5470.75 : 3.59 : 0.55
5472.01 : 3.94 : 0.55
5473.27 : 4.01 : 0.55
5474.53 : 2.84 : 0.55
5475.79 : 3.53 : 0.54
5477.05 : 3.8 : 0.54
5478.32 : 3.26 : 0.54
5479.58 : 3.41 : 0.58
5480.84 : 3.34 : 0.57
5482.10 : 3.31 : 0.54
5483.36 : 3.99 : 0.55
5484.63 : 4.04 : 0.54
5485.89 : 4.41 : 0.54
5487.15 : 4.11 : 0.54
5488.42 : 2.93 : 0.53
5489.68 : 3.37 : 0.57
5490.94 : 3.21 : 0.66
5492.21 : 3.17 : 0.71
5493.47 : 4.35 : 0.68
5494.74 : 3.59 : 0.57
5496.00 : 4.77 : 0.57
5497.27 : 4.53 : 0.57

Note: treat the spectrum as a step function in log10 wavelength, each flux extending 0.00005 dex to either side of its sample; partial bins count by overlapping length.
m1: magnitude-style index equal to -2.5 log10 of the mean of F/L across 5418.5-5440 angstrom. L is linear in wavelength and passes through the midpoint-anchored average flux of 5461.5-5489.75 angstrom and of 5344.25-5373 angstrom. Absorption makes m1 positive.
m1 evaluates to 0.07 mag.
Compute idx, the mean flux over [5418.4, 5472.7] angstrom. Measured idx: 3.73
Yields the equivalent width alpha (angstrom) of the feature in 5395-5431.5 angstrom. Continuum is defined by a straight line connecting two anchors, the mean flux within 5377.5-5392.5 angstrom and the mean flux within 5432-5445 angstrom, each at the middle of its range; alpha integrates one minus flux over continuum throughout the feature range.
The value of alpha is 2.1 angstrom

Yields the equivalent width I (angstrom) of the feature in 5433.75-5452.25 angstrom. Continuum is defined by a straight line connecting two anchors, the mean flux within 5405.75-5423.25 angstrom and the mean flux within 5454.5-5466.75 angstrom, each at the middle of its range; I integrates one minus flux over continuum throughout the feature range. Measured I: 1.7 angstrom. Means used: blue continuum 3.48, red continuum 4.2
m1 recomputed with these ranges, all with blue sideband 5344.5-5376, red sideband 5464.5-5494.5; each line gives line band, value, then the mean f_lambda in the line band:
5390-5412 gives 0.02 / 3.59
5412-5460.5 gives -0.01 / 3.68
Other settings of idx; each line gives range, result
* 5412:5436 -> 3.5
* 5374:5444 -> 3.63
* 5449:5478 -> 3.88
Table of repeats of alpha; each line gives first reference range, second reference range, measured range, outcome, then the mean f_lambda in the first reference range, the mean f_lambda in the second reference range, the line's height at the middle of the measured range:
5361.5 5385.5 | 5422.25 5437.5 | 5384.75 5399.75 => -0.5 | 3.73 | 3.44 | 3.63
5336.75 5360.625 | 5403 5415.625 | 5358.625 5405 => -2.1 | 3.77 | 3.37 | 3.55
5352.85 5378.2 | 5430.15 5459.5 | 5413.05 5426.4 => 0.4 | 3.66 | 3.73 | 3.7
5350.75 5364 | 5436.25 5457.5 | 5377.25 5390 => -0.7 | 3.58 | 3.78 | 3.64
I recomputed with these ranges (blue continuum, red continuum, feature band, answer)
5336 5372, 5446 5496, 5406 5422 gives 0.9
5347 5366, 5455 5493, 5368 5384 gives -0.7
